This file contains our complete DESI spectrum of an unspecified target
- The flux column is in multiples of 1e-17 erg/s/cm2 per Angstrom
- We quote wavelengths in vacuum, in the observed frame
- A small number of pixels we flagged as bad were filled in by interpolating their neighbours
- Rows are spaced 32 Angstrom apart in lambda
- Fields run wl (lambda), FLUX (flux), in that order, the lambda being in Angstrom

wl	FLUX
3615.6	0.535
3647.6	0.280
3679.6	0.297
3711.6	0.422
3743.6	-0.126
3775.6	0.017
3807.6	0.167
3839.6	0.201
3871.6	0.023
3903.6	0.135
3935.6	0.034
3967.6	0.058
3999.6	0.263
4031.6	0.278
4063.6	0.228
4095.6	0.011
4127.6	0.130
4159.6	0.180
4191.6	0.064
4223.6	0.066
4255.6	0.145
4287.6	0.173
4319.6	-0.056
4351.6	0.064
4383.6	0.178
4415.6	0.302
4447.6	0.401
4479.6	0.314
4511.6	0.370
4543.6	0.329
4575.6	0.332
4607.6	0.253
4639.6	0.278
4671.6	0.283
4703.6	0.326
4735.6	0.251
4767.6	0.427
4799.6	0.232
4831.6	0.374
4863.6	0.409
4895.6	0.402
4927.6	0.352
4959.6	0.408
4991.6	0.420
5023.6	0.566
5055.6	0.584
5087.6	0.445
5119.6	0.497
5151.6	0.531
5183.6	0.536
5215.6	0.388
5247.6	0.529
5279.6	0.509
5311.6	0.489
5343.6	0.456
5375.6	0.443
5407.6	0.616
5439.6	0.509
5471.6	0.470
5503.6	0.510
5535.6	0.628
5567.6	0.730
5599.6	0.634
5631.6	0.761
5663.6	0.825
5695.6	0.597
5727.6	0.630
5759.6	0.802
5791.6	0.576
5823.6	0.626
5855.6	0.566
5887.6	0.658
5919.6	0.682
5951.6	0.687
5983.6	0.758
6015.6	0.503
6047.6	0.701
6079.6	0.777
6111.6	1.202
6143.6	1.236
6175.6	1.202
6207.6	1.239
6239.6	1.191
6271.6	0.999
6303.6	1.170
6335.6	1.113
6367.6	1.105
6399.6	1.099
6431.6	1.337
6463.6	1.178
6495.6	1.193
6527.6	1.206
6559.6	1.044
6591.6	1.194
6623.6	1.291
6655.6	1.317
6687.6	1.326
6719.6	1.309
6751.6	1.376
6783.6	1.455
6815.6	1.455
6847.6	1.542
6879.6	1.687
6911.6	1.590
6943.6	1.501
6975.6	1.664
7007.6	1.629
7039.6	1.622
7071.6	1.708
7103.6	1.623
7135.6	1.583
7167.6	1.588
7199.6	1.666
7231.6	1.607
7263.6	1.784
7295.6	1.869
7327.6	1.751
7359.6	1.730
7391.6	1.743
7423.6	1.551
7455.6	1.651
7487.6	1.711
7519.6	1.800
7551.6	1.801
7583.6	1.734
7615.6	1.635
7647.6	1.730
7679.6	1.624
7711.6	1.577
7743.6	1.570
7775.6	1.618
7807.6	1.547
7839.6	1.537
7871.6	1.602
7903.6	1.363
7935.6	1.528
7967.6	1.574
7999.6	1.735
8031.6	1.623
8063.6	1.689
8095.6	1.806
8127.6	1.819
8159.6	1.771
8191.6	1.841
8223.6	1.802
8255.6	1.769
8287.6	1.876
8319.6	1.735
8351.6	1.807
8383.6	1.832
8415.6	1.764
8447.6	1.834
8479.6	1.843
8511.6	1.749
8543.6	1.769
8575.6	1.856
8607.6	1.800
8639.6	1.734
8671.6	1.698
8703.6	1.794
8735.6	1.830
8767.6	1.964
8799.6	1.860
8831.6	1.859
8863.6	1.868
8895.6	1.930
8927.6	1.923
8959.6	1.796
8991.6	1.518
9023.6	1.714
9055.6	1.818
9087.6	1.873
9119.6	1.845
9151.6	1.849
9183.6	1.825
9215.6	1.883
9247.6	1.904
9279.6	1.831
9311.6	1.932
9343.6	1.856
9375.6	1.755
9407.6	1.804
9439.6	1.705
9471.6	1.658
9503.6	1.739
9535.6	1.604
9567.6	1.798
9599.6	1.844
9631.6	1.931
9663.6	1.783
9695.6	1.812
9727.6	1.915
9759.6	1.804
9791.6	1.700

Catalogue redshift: 0.53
